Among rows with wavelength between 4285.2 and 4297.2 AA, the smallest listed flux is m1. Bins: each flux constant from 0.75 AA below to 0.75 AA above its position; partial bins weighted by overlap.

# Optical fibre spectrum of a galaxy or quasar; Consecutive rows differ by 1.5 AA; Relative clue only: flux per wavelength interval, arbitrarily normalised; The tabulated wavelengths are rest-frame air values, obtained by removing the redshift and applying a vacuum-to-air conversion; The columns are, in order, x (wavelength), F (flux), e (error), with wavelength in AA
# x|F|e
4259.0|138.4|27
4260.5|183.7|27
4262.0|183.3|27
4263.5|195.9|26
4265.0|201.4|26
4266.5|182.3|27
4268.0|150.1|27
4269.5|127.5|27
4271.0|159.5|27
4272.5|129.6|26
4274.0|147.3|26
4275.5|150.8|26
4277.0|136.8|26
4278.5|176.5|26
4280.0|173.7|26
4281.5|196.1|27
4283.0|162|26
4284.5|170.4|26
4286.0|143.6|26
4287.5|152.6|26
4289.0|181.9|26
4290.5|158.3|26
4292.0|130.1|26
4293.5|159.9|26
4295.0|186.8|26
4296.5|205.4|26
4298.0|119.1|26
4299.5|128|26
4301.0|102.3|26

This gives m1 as 130.1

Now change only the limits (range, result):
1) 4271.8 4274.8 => 129.6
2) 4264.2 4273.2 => 127.5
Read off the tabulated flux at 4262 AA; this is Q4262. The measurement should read 183.3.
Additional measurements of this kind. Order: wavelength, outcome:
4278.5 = 176.5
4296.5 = 205.4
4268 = 150.1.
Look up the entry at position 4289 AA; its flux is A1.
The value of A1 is 181.9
